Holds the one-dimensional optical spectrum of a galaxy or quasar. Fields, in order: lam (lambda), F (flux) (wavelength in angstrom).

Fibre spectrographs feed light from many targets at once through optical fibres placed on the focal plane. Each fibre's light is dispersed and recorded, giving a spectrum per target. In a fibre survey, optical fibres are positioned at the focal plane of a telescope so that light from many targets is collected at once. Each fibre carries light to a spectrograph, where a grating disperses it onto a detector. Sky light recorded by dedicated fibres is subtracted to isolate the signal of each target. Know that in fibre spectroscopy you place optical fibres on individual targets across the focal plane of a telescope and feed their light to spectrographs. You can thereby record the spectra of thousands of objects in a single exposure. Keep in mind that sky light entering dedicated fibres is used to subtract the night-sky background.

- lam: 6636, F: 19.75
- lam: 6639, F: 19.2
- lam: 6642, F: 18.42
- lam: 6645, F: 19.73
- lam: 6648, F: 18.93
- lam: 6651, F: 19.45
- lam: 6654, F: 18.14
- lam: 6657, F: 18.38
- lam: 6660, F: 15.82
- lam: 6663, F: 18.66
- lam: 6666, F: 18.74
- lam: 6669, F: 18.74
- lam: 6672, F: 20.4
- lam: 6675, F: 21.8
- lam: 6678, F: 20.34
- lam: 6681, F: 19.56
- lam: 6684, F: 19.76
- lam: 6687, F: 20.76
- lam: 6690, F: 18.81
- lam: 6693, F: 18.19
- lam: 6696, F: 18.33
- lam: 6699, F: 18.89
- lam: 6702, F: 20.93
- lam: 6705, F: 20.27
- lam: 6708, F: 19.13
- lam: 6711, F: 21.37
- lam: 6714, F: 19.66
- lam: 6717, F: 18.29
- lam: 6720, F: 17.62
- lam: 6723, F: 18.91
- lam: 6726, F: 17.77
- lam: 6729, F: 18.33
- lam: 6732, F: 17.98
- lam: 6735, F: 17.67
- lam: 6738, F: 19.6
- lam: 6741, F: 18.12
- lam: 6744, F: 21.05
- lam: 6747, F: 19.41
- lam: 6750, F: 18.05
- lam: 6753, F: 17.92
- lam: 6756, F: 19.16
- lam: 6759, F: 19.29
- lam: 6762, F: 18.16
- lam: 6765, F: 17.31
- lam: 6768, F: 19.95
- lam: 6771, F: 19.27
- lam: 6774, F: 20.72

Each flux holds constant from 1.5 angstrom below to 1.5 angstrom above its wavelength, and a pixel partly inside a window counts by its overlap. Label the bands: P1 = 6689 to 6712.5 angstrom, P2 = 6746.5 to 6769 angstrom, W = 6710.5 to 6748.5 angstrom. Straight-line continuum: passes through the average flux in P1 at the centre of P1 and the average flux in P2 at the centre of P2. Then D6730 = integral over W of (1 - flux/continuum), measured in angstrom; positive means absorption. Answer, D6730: 0.4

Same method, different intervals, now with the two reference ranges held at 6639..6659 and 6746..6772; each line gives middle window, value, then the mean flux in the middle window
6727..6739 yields 0.3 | 18.3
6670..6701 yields -1.5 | 19.7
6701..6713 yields -1.0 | 20.4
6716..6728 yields 0.4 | 18.1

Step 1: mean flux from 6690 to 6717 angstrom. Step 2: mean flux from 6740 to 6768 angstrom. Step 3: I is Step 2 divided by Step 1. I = 1.0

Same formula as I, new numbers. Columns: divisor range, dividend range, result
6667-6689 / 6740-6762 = 0.94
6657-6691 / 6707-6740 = 0.97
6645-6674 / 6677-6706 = 1.05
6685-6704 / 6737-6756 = 0.98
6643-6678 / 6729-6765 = 0.98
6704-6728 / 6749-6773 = 0.98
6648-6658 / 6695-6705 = 1.05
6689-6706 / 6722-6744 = 0.96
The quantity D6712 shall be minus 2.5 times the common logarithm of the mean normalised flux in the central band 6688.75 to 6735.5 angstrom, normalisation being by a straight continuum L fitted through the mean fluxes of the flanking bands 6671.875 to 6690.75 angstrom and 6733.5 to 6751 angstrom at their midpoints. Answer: 0.04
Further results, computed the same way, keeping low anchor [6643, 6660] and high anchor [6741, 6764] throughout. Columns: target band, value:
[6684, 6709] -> -0.039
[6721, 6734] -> 0.038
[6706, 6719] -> -0.043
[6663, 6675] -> -0.048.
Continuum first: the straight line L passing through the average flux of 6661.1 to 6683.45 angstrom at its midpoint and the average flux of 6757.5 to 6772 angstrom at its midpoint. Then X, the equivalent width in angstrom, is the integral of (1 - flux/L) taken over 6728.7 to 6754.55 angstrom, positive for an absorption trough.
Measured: 0.4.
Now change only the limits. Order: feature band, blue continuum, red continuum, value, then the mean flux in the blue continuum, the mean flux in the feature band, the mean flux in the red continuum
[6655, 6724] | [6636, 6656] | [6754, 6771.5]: -1.2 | 19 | 19.3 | 18.8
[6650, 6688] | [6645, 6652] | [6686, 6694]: 0.0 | 19.3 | 19.3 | 19.2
